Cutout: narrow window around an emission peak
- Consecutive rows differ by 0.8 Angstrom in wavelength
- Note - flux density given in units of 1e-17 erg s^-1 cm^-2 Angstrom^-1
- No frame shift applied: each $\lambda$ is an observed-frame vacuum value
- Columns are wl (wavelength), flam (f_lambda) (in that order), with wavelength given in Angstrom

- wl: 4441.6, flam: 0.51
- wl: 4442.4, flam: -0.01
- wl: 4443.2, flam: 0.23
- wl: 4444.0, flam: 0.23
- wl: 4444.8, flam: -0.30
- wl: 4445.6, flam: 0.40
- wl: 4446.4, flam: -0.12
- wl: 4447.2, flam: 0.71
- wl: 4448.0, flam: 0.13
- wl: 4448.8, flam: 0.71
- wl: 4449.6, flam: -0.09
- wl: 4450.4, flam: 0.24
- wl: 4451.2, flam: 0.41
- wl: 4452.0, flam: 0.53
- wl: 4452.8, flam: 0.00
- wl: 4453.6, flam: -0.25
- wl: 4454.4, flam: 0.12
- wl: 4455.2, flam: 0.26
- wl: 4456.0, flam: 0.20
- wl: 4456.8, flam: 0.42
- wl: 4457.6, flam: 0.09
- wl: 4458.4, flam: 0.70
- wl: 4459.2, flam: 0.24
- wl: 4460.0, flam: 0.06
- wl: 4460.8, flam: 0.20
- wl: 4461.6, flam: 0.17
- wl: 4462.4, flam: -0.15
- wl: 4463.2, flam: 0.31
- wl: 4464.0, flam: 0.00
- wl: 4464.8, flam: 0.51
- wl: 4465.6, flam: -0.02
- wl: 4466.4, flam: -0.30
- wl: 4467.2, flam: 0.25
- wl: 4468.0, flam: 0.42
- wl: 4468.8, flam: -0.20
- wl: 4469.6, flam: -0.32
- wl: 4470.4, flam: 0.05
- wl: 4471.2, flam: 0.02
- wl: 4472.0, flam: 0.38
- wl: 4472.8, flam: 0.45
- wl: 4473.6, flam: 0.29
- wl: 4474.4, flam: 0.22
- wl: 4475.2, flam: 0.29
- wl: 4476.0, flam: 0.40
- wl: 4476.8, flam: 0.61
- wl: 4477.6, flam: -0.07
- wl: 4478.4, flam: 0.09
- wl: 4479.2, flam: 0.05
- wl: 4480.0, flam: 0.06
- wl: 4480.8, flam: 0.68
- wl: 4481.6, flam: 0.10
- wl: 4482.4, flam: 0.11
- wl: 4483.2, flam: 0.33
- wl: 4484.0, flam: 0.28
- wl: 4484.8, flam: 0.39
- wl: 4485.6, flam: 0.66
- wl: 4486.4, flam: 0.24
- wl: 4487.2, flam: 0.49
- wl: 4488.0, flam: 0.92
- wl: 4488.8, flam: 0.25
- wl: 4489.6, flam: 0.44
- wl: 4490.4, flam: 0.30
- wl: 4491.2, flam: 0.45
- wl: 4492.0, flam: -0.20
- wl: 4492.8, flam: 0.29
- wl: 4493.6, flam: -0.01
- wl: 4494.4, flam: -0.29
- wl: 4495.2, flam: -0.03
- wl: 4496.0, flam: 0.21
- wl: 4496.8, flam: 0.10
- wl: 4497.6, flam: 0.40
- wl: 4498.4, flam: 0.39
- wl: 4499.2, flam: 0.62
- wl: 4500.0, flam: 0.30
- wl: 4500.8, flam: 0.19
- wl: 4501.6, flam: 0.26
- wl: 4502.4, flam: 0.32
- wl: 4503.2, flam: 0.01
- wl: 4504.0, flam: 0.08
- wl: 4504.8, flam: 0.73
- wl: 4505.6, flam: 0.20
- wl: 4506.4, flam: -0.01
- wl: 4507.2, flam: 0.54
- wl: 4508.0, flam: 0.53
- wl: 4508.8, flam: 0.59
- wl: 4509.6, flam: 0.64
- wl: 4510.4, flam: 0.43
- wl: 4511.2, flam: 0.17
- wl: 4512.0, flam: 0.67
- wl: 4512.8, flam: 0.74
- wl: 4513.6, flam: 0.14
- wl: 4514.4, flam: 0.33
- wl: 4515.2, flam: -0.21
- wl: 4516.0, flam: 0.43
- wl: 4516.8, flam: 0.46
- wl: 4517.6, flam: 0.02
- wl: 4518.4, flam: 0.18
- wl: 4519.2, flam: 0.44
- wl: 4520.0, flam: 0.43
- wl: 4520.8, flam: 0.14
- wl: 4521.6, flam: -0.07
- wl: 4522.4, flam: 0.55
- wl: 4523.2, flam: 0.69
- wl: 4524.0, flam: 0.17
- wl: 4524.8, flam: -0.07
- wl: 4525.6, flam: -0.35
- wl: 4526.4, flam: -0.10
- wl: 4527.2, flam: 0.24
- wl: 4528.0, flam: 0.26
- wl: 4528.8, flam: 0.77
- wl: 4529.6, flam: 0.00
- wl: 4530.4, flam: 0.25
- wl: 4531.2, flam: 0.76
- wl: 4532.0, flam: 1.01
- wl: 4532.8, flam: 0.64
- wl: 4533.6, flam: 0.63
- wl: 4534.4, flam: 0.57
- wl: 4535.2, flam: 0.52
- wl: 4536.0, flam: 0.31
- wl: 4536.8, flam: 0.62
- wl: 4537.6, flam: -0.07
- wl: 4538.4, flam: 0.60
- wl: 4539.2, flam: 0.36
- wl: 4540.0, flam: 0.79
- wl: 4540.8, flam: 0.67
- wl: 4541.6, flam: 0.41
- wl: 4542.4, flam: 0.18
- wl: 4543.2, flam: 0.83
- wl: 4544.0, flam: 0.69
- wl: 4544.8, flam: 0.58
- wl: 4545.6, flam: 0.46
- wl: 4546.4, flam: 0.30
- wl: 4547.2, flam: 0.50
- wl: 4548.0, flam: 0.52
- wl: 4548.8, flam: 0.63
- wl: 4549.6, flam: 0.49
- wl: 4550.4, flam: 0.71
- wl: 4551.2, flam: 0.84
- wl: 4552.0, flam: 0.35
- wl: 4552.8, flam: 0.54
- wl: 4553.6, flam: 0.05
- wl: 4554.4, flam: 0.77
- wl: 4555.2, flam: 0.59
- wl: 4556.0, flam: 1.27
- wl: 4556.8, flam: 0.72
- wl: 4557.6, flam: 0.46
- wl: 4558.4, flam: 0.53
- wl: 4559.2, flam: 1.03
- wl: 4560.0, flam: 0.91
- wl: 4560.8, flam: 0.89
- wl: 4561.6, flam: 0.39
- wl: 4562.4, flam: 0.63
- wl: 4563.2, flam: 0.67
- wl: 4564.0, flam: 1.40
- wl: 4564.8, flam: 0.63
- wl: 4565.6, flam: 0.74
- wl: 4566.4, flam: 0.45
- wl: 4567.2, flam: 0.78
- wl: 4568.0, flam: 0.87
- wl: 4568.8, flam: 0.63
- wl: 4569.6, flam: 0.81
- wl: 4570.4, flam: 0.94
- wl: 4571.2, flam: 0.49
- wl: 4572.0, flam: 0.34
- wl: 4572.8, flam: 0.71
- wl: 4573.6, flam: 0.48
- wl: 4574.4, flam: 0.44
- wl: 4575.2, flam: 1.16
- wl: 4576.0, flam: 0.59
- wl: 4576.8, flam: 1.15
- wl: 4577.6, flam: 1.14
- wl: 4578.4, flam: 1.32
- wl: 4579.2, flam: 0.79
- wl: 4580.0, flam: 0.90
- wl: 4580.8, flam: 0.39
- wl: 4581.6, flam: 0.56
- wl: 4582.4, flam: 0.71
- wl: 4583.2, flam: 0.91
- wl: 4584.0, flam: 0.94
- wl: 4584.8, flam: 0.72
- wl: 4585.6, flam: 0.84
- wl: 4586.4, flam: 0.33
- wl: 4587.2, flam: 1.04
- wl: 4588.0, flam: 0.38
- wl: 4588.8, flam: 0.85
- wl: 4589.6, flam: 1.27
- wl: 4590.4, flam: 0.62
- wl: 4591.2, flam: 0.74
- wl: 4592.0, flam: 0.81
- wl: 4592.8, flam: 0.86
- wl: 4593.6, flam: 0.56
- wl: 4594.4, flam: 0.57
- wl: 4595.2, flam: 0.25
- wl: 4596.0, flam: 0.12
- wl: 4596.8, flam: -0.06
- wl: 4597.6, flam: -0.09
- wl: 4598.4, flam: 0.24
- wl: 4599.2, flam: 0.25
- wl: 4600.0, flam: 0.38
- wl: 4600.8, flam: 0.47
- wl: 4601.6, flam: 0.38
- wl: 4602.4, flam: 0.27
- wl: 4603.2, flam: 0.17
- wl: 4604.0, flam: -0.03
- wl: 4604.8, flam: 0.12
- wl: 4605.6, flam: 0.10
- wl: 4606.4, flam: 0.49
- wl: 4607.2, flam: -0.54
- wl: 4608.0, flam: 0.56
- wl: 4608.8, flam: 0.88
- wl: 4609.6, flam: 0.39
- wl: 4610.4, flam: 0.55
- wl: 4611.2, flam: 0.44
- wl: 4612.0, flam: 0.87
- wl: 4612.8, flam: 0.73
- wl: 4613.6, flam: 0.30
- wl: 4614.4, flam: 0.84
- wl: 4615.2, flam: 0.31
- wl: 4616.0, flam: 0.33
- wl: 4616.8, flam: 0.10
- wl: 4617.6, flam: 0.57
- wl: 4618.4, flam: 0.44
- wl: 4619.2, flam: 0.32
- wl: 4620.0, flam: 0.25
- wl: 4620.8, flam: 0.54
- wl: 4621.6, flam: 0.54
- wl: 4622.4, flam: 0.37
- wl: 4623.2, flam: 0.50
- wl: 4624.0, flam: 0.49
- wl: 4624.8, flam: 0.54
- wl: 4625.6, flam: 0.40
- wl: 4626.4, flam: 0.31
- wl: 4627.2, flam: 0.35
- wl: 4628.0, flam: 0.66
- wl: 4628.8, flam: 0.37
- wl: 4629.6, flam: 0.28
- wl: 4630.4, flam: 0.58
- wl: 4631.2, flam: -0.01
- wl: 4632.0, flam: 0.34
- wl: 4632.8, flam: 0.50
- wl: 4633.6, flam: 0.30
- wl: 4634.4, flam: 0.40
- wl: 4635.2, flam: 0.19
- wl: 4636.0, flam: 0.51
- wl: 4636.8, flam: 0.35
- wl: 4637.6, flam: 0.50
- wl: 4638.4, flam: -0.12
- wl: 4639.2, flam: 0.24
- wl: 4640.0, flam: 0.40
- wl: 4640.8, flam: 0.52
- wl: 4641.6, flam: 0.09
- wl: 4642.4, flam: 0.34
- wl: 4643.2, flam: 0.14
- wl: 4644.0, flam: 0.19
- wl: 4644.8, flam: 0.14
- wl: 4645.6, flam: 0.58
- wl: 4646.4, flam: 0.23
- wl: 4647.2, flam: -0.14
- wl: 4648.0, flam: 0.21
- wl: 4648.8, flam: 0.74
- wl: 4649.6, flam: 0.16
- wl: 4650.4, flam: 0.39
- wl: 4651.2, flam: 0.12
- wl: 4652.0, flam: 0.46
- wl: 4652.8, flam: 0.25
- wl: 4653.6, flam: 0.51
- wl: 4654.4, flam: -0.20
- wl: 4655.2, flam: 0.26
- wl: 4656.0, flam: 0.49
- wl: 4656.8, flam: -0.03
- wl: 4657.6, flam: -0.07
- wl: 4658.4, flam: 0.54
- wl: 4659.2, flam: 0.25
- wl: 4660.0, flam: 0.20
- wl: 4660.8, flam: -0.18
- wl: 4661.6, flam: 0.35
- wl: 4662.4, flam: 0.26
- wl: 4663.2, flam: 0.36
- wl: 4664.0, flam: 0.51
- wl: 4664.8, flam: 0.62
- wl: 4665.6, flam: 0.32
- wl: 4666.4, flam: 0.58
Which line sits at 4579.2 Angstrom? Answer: C IV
